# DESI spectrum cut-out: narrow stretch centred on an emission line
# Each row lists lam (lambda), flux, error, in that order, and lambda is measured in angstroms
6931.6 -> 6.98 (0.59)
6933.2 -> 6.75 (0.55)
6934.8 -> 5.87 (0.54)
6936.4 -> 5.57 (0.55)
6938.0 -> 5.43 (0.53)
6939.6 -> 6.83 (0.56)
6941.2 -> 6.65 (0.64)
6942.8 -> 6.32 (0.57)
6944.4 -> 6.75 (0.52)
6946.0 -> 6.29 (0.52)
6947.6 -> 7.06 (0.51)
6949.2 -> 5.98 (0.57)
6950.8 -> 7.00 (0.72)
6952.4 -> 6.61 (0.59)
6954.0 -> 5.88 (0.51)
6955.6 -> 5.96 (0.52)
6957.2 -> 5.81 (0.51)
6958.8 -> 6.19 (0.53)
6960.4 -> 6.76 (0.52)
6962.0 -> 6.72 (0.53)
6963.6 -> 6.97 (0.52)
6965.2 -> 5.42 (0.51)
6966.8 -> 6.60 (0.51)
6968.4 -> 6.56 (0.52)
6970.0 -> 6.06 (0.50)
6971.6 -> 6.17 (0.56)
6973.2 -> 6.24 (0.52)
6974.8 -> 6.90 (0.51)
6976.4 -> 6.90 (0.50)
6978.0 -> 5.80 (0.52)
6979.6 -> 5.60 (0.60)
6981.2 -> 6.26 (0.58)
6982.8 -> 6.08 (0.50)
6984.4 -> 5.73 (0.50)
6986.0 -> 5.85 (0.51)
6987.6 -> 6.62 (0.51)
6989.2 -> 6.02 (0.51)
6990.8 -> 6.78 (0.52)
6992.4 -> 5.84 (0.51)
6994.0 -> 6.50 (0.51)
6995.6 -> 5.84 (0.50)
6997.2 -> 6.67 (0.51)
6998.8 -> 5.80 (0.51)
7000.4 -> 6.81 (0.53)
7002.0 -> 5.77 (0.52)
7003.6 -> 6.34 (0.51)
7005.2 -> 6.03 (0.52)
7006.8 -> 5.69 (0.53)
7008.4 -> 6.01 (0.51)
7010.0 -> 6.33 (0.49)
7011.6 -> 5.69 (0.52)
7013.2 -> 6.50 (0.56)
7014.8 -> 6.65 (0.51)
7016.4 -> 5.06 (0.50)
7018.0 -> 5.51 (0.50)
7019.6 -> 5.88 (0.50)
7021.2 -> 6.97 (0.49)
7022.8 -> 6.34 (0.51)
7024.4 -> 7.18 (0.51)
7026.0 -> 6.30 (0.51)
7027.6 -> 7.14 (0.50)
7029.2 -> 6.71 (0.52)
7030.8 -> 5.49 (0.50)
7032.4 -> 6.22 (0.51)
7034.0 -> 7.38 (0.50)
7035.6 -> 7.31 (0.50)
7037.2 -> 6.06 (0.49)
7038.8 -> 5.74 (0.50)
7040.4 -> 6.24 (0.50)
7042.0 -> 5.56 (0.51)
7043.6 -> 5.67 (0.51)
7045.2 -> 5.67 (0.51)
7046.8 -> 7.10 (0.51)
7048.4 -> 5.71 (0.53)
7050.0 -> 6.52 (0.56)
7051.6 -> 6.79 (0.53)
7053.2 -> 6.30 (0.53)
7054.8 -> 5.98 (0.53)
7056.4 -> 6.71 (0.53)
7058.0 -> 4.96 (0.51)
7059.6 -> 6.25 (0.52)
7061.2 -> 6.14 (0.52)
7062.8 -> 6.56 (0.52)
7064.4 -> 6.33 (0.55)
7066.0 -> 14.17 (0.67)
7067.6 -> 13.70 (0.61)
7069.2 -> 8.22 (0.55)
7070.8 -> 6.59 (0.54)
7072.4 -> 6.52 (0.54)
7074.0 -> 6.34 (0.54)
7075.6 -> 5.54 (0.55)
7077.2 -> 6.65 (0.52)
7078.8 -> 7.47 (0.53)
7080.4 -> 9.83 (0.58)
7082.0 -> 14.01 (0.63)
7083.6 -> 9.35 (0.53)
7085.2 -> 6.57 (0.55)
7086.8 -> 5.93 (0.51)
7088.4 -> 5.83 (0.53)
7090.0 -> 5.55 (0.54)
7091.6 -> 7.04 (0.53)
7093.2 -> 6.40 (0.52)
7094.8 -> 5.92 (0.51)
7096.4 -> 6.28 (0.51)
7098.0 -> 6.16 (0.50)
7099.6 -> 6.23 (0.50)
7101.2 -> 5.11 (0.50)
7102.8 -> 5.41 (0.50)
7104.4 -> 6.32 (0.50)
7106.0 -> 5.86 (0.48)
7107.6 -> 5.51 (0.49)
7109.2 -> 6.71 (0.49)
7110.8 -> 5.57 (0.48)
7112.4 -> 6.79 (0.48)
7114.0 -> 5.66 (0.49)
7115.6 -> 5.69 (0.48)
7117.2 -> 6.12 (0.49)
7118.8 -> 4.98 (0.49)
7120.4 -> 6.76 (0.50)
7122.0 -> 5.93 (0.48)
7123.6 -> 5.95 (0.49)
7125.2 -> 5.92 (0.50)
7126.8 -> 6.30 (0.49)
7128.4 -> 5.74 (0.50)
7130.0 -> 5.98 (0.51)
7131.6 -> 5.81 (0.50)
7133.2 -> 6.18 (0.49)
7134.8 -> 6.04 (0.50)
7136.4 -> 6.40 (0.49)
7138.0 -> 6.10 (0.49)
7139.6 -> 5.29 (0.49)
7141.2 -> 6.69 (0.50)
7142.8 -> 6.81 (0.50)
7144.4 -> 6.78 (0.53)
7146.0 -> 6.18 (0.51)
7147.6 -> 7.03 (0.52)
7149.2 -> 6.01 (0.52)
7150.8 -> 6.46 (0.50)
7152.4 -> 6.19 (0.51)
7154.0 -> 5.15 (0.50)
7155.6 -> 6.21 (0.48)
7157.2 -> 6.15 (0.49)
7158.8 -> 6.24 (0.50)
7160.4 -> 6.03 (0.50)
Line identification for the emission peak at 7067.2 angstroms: [S II] 6716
